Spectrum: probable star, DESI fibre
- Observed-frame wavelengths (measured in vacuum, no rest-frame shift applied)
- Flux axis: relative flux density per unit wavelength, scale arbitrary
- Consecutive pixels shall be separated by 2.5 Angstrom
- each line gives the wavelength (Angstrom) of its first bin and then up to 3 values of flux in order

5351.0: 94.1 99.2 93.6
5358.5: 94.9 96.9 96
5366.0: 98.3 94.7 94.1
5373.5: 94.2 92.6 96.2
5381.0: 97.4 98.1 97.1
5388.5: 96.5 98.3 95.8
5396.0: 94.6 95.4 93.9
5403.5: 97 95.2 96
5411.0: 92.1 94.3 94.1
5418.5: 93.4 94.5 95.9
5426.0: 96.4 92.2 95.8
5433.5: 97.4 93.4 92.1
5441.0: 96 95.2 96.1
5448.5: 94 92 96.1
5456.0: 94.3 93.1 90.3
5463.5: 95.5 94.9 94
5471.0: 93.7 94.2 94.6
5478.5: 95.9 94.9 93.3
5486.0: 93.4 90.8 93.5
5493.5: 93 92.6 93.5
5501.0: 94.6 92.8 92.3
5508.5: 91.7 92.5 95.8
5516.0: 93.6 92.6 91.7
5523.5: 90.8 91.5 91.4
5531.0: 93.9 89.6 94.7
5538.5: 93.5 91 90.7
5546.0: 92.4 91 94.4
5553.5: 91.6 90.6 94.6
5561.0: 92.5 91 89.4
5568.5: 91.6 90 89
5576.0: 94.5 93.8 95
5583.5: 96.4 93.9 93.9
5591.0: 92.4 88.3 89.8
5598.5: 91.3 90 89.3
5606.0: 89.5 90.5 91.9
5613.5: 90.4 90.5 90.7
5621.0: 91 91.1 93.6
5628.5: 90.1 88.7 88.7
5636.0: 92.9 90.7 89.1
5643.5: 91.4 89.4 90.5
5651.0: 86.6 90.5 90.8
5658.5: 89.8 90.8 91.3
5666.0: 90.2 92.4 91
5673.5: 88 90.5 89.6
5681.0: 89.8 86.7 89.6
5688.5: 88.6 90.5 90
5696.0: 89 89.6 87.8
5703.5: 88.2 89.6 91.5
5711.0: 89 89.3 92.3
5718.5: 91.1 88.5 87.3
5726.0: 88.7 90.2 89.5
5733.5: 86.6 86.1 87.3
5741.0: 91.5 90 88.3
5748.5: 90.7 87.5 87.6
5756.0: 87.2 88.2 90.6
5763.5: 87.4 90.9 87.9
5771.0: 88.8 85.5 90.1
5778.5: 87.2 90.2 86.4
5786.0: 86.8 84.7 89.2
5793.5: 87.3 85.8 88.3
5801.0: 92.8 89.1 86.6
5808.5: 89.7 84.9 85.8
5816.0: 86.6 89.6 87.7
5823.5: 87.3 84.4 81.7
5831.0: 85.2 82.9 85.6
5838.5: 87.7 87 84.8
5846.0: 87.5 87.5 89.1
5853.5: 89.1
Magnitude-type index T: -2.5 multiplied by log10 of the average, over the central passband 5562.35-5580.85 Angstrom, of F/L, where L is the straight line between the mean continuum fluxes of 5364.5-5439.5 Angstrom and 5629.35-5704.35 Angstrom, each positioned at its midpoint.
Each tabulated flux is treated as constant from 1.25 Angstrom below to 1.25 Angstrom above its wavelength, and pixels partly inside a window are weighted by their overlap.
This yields 0.00 mag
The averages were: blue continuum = 95.2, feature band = 91.5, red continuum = 89.8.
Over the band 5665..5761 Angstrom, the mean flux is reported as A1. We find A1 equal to 89.2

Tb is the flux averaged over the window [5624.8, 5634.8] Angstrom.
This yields 90.3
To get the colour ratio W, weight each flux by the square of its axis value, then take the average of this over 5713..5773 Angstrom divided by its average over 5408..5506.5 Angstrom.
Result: 1.05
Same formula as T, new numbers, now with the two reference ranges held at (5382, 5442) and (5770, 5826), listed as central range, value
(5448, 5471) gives 0.01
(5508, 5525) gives 0.01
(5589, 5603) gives 0.01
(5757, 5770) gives -0.01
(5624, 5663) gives 0.01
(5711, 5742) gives 0.00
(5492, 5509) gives 0.01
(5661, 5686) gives 0.00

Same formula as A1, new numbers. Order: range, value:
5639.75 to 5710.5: 89.7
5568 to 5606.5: 91.8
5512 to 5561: 92.4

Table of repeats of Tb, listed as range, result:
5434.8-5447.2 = 94.6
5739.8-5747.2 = 89.9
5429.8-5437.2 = 95.5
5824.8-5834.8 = 83.6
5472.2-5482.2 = 94.9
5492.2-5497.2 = 92.8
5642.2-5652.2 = 89.5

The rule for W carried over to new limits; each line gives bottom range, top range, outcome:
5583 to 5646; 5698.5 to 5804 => 1.02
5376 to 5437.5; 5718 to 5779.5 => 1.05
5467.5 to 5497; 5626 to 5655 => 1.02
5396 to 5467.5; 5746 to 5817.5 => 1.05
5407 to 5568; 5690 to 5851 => 1.04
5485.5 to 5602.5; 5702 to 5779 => 1.03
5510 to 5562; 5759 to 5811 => 1.04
